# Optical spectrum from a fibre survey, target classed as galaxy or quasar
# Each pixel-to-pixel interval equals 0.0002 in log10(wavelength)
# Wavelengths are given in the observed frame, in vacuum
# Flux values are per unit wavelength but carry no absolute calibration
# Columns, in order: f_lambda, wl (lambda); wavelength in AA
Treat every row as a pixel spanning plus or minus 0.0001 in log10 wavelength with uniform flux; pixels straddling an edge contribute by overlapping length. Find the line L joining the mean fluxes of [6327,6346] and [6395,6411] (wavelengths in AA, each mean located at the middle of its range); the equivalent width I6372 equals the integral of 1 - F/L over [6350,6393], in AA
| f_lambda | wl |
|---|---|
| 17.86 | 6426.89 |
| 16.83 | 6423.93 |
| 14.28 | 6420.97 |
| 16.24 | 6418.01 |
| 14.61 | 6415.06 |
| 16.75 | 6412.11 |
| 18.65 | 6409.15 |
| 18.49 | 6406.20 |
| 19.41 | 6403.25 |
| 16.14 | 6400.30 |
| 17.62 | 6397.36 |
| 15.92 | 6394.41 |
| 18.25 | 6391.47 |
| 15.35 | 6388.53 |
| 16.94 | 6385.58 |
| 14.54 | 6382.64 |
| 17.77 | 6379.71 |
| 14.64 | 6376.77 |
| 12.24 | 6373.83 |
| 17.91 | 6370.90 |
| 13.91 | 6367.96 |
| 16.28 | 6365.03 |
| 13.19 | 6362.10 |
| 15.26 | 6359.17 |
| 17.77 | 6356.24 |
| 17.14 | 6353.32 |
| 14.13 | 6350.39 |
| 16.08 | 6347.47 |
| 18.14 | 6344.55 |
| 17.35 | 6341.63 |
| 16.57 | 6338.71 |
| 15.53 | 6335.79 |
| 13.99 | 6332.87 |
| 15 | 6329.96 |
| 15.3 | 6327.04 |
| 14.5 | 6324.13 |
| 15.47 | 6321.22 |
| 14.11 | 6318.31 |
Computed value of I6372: 3.25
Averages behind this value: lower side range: 16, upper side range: 17.9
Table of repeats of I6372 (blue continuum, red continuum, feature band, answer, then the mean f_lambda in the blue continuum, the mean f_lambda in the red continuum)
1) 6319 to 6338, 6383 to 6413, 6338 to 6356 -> -1.22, 15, 17.3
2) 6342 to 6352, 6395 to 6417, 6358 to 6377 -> 2.11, 16.3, 17.3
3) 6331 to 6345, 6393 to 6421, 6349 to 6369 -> 1.18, 16.1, 16.9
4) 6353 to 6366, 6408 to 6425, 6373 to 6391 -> 0.49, 15.8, 16.2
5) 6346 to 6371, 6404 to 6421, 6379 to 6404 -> -0.66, 15.6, 16.8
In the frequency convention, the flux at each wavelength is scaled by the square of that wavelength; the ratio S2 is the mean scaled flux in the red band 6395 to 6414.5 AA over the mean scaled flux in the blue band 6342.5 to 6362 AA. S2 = 1.1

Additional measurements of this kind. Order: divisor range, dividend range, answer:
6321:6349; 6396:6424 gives 1.09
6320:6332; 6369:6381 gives 1.05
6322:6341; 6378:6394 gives 1.10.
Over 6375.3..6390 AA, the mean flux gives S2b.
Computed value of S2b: 15.8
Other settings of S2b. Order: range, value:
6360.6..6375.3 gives 14.7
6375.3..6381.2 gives 16.2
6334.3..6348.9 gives 16.7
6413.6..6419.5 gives 15.4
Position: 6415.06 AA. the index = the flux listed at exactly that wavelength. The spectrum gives 14.61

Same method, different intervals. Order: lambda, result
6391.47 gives 18.25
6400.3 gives 16.14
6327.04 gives 15.3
